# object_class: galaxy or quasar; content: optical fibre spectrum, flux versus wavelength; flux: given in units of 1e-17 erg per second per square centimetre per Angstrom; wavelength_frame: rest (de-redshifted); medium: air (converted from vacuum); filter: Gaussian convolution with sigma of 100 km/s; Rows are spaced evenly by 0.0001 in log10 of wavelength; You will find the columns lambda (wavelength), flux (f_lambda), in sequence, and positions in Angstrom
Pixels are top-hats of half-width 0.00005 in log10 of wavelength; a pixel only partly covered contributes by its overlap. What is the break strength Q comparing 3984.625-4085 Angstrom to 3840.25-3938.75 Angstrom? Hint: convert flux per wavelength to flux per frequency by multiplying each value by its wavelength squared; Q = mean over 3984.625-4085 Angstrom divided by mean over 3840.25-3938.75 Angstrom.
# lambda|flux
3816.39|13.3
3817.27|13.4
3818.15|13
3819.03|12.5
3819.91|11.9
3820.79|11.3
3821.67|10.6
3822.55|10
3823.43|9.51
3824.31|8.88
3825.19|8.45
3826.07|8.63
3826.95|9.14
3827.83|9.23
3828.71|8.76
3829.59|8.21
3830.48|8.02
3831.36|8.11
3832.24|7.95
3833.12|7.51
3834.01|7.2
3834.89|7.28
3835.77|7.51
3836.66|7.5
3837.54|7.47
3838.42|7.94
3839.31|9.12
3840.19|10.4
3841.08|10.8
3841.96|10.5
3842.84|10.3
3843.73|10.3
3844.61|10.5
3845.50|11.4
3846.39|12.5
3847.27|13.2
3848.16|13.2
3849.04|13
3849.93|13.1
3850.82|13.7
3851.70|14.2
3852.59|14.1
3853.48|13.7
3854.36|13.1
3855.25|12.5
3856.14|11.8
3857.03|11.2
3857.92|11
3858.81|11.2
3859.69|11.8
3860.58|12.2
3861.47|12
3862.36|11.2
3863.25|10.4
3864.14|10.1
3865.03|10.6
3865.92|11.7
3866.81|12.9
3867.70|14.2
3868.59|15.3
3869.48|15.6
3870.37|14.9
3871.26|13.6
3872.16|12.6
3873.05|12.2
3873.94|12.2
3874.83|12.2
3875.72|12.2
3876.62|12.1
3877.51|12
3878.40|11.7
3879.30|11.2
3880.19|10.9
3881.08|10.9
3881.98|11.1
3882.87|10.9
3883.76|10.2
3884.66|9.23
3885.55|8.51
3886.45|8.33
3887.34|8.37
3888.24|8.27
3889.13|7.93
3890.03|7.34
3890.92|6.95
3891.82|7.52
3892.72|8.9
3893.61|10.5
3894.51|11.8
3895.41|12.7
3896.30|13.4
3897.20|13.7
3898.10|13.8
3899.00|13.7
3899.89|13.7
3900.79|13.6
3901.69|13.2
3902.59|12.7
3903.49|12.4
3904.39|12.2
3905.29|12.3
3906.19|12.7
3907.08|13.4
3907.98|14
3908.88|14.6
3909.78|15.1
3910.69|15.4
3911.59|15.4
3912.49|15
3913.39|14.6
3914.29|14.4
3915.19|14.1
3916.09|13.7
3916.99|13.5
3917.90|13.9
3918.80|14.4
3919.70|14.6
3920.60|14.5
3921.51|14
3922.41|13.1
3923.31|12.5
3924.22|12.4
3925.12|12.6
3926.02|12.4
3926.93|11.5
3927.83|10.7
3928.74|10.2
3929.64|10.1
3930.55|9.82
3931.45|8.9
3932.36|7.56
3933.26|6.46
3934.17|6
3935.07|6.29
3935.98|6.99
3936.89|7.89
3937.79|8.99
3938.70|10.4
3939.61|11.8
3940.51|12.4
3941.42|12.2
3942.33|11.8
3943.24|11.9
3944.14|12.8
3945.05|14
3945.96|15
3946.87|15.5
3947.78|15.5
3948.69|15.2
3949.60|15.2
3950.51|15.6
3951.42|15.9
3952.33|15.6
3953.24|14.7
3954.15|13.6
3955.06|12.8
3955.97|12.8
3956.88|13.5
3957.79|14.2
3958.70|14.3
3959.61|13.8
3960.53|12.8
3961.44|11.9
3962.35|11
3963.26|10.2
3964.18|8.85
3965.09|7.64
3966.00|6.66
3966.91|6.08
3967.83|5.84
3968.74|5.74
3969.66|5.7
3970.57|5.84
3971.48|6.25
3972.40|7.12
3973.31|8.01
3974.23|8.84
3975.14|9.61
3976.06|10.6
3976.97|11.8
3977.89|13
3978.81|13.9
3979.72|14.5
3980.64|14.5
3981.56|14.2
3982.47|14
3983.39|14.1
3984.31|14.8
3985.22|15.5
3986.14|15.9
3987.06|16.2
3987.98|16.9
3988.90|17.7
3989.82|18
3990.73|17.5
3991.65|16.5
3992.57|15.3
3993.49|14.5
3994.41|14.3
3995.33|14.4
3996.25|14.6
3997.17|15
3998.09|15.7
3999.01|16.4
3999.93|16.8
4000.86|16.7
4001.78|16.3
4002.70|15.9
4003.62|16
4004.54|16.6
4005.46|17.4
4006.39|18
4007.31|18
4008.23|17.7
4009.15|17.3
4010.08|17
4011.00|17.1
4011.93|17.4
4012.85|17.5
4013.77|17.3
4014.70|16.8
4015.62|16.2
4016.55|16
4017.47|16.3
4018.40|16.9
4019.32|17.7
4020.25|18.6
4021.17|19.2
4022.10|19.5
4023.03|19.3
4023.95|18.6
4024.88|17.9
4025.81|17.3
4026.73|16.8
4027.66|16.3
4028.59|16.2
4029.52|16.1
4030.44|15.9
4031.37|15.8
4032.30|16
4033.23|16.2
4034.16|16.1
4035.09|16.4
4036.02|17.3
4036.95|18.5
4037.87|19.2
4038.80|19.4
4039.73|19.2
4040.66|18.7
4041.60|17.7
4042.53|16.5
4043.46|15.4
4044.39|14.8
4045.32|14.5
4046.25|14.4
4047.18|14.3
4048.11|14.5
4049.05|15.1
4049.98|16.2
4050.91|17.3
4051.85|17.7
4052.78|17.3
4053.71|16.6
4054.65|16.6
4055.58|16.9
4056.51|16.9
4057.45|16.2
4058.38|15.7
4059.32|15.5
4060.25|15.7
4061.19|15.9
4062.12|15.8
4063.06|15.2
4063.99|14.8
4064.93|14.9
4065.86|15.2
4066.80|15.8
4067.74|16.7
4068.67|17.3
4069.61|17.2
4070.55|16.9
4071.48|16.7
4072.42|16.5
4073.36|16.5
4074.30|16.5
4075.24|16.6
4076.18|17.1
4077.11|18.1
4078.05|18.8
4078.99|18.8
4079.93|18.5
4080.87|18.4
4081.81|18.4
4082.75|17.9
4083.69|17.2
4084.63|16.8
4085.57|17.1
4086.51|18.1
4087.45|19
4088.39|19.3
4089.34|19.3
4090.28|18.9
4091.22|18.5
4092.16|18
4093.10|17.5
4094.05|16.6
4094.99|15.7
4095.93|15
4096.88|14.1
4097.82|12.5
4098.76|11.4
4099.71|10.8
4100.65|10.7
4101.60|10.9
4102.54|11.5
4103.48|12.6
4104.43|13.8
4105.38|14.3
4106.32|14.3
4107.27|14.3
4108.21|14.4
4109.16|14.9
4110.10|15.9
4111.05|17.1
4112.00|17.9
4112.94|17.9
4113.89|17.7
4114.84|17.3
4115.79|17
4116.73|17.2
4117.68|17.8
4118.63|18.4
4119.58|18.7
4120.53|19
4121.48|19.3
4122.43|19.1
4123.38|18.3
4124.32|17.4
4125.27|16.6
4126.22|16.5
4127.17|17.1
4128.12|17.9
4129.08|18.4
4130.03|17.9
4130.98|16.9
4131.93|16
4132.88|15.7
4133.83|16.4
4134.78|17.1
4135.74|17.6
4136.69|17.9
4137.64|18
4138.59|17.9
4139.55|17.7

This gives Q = 1.5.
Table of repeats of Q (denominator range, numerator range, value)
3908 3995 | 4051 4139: 1.44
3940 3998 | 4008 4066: 1.35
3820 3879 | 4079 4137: 1.71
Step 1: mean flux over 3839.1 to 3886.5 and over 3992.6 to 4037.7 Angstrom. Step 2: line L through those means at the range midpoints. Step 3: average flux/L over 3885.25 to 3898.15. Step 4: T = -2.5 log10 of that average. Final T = 0.30 mag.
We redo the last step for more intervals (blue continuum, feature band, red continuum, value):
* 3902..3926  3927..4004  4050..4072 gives 0.18 mag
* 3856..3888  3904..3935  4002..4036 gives 0.07 mag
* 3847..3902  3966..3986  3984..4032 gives 0.43 mag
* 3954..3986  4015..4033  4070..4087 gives -0.20 mag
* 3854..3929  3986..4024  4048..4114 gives -0.16 mag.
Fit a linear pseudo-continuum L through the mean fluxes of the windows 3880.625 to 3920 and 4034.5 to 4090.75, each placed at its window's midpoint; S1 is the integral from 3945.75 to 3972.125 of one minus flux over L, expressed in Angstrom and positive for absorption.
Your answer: 4.21 Angstrom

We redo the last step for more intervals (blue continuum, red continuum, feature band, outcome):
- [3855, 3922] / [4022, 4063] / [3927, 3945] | 5.0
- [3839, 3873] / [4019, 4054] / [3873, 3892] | 4.1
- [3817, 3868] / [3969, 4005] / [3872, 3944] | 3.1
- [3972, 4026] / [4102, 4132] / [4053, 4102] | -0.2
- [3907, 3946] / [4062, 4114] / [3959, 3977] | 6.0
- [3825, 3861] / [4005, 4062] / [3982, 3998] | -0.2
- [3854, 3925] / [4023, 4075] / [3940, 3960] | -0.2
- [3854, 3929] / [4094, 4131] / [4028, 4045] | -2.7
